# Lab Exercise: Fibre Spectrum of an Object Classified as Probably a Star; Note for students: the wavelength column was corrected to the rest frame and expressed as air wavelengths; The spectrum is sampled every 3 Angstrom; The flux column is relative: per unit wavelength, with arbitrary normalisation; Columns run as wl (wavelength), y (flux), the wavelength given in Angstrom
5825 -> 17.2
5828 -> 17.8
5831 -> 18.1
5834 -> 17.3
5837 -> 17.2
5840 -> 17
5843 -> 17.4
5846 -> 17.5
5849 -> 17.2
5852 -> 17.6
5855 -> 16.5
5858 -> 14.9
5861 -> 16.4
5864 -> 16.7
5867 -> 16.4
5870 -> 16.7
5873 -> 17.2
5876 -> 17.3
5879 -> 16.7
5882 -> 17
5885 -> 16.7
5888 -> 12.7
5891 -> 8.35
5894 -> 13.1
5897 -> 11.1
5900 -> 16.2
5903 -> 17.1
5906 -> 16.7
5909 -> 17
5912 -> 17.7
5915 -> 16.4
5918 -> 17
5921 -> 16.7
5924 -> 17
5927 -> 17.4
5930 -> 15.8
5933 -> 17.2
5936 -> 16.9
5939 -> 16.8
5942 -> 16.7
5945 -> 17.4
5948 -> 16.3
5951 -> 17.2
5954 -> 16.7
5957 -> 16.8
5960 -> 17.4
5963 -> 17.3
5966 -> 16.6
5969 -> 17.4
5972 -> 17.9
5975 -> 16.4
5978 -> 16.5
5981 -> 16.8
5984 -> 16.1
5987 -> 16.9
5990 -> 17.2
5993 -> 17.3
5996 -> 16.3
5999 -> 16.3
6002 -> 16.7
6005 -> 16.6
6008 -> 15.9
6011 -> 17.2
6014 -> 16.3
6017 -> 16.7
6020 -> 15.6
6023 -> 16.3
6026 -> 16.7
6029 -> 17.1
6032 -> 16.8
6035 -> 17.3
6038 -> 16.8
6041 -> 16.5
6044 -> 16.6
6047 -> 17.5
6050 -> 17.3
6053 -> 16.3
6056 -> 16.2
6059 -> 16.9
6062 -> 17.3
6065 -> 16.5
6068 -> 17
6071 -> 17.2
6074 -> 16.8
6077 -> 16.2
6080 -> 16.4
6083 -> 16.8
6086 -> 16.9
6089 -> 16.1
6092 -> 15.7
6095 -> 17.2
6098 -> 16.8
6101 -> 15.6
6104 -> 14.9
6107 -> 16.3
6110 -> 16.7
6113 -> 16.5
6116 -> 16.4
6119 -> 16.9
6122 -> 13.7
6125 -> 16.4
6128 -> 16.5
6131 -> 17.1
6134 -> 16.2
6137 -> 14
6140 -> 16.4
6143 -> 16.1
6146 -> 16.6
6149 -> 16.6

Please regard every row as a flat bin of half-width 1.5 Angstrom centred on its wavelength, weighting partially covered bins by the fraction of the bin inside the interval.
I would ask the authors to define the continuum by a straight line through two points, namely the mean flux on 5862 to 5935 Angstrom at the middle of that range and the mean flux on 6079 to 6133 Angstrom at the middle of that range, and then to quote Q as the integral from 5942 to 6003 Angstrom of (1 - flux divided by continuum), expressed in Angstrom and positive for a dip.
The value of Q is -3.1 Angstrom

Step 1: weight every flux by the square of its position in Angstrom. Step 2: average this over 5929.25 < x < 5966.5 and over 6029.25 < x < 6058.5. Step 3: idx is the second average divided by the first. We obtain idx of 1.03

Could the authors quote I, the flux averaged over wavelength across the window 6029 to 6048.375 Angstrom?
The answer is 16.9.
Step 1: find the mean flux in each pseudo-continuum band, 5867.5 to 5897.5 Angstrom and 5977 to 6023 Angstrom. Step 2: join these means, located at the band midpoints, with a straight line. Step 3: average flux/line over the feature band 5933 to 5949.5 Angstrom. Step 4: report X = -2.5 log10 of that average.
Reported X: -0.08 mag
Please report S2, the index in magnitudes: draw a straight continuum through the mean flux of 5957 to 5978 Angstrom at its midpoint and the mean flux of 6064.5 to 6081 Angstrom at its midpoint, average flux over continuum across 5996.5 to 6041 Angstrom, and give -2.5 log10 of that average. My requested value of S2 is 0.02 mag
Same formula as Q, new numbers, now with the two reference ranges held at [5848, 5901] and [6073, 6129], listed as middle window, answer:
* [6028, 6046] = -0.94 Angstrom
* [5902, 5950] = -3.81 Angstrom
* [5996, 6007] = -0.39 Angstrom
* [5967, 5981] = -1.06 Angstrom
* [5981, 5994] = -0.82 Angstrom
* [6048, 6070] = -0.97 Angstrom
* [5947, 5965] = -1.39 Angstrom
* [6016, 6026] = -0.18 Angstrom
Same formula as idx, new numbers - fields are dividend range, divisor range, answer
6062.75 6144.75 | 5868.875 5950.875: 1.08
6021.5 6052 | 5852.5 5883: 1.08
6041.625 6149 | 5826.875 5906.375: 1.10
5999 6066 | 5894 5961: 1.04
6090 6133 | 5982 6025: 1.01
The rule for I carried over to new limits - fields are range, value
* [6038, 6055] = 16.8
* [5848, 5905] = 15.6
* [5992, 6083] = 16.7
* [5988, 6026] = 16.5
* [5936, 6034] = 16.8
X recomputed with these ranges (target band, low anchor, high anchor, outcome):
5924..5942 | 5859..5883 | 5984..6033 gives -0.01 mag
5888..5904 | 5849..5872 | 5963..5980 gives 0.27 mag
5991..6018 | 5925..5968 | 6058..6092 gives 0.01 mag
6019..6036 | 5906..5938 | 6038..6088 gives 0.01 mag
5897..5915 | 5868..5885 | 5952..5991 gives 0.03 mag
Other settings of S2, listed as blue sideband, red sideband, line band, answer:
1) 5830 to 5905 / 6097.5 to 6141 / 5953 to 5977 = -0.07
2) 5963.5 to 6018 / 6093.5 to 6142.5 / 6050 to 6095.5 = -0.02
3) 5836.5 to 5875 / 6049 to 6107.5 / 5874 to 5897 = 0.17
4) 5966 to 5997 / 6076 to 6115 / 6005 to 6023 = 0.02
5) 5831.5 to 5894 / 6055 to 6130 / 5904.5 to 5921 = -0.05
